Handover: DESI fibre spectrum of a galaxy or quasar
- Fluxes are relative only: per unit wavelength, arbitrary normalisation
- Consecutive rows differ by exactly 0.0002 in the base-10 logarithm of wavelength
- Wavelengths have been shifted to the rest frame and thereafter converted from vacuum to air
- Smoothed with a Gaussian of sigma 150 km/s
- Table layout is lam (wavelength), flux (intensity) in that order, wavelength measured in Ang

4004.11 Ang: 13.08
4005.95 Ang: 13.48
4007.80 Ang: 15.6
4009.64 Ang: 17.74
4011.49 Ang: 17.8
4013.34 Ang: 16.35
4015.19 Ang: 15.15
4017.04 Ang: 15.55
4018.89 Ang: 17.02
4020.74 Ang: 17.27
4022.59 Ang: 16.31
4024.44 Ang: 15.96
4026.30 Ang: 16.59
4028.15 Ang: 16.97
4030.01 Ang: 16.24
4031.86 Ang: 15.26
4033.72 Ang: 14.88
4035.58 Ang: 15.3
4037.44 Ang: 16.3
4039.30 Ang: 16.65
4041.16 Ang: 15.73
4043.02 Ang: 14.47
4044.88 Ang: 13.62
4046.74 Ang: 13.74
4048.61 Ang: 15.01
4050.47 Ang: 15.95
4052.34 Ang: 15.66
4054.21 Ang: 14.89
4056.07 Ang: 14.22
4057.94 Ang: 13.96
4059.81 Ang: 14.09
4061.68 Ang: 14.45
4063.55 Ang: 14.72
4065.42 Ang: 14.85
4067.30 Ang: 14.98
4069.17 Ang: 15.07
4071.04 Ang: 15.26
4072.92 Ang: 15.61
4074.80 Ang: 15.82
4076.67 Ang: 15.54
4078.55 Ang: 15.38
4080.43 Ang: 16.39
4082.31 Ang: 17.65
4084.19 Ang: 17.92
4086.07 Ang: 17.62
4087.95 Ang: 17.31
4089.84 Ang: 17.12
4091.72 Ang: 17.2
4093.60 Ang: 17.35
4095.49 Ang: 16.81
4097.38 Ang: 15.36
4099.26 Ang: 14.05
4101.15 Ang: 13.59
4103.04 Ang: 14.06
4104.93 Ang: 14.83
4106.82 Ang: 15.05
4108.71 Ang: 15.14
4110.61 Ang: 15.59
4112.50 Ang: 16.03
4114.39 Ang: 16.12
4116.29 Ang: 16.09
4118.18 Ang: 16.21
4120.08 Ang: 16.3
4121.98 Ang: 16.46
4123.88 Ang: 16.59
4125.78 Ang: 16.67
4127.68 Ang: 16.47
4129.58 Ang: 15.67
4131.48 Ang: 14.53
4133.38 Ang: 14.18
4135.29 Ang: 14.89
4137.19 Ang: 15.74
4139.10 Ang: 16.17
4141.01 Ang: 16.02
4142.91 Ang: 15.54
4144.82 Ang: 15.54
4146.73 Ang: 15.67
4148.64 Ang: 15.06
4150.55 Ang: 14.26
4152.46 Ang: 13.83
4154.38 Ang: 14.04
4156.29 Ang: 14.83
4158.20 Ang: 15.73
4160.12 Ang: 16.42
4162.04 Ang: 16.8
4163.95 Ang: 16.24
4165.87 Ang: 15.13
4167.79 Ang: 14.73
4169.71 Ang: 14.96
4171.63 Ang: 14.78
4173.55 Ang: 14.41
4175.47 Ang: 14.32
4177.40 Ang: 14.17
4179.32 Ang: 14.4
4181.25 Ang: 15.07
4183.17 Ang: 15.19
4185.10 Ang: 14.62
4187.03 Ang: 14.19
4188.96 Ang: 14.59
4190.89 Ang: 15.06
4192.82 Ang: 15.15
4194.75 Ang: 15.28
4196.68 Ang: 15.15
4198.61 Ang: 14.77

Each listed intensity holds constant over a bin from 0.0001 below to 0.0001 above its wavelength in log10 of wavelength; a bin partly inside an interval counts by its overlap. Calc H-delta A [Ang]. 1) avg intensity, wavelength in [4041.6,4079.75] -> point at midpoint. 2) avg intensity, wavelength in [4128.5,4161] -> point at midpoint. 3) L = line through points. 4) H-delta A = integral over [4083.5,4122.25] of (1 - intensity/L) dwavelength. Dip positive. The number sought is -2.5 Ang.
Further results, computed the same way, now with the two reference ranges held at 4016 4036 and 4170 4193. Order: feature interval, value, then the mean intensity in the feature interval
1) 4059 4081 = 0.77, 15.2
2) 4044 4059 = 1.19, 14.6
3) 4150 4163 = -0.24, 15.2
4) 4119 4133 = -0.77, 16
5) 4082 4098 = -1.69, 17.2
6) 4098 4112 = 0.64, 14.7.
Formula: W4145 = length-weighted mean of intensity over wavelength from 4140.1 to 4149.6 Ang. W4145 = 15.6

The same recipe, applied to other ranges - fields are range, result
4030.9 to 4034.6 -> 15.1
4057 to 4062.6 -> 14.2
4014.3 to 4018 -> 15.4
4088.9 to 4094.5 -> 17.2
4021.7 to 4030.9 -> 16.4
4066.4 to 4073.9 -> 15.2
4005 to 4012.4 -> 16.1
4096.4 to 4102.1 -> 14.4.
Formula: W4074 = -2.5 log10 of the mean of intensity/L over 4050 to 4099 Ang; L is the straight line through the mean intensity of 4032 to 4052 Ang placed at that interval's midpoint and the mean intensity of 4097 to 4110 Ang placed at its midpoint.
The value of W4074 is -0.07 mag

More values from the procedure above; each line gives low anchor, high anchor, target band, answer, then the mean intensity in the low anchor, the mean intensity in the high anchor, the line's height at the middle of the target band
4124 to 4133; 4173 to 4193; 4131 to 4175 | 0.006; 15.8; 14.6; 15.3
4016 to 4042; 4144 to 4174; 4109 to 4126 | -0.047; 16.1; 15.2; 15.5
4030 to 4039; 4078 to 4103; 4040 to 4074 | 0.078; 15.6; 16.4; 15.9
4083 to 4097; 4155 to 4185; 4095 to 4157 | 0.063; 17.3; 15.1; 16.3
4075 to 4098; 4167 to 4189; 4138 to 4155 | 0.016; 16.8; 14.6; 15.4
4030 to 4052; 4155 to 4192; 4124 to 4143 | -0.039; 15.2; 15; 15.1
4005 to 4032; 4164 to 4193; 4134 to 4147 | -0.036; 16.2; 14.8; 15.1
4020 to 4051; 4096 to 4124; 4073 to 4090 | -0.079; 15.6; 15.4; 15.5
